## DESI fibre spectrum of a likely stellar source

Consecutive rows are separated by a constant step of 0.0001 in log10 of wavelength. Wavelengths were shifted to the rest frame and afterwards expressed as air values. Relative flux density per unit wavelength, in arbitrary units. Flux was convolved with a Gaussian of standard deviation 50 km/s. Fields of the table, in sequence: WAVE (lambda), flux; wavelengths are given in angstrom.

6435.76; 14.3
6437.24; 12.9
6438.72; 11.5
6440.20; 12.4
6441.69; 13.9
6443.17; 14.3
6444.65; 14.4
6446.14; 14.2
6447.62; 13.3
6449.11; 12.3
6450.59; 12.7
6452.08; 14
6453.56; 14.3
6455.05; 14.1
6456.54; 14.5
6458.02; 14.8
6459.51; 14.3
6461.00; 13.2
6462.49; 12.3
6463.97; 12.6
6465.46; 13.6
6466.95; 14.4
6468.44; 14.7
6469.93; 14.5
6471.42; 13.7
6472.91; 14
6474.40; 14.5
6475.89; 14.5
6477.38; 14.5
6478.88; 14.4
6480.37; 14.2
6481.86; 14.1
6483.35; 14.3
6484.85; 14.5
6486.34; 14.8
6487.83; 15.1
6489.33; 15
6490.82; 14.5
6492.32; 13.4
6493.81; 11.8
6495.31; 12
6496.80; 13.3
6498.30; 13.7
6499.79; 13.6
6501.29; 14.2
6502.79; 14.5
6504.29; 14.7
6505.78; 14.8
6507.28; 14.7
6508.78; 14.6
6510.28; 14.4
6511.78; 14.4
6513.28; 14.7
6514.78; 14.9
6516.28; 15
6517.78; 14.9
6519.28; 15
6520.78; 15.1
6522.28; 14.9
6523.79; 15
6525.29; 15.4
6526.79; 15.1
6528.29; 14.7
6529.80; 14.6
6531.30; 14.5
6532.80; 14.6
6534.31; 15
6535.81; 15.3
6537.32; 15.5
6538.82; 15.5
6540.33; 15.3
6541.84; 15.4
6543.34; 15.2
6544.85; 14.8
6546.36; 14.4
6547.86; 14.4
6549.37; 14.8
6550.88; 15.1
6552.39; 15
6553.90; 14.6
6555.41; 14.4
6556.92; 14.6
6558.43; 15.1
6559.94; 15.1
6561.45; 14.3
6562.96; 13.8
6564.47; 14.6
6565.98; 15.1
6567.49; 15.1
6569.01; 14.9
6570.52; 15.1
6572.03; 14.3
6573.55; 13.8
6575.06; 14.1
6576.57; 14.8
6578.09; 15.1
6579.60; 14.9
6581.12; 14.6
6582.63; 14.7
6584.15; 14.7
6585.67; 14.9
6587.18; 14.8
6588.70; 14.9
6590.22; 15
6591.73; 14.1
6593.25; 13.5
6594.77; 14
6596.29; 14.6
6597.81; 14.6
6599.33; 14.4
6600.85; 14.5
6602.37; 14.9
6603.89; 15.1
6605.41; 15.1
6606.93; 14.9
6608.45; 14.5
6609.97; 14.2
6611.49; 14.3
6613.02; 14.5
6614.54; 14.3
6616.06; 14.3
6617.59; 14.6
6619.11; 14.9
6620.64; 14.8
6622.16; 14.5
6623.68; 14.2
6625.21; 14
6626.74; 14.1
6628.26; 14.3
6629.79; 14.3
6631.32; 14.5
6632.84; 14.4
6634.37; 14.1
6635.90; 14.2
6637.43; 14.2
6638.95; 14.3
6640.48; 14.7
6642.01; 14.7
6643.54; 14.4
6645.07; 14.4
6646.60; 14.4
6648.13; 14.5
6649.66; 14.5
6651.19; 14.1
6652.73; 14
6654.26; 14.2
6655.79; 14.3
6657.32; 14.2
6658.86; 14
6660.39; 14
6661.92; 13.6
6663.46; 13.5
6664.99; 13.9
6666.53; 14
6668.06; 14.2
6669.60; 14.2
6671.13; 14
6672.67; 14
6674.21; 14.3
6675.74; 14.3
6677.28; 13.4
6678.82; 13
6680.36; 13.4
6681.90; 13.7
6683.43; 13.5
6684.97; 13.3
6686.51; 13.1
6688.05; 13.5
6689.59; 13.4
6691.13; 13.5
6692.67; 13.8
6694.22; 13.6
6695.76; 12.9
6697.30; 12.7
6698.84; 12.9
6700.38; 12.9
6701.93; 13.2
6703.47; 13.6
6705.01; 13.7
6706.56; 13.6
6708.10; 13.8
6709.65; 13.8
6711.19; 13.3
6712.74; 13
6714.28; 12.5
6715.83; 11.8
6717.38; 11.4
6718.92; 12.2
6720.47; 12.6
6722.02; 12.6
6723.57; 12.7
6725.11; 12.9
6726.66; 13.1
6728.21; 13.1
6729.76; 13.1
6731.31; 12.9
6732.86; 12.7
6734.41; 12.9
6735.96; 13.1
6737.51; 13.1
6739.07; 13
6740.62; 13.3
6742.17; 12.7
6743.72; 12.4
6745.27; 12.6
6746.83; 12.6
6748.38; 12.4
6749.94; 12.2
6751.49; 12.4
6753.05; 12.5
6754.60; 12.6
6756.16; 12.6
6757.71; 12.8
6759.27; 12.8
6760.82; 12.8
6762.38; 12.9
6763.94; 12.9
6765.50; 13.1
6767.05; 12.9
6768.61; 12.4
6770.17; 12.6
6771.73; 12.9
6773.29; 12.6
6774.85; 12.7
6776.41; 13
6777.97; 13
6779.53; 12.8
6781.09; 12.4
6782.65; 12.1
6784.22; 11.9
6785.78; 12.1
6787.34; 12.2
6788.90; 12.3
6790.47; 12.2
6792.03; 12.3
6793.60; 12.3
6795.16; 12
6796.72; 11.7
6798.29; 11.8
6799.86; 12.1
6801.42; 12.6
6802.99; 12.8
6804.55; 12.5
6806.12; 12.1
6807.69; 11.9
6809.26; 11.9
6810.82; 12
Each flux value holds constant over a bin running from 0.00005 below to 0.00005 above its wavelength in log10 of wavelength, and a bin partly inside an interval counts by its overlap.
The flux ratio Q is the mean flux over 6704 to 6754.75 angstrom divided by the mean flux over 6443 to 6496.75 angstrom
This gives 0.9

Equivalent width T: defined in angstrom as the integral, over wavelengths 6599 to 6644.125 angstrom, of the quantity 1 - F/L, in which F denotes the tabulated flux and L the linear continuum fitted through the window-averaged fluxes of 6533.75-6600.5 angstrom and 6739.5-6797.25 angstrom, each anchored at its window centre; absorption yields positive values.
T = -1.1 angstrom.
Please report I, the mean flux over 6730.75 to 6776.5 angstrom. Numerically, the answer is 12.7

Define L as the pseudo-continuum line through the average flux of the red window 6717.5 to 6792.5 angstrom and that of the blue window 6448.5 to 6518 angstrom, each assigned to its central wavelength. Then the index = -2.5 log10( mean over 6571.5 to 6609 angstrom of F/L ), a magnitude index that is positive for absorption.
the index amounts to -0.08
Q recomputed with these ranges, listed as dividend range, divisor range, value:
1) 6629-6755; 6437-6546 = 0.94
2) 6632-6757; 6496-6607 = 0.91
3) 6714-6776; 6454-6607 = 0.87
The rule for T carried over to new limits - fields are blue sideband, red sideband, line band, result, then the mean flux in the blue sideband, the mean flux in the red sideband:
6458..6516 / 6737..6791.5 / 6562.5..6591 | -2.26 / 14.1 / 12.6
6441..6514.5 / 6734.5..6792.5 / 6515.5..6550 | -3.04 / 14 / 12.6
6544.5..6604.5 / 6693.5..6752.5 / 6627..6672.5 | -1.54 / 14.6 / 12.9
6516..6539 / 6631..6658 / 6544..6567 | 0.25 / 15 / 14.3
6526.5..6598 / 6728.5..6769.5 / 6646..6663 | -0.48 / 14.7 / 12.8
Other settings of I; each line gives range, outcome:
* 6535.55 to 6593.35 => 14.8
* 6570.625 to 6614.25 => 14.6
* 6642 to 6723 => 13.6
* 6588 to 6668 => 14.4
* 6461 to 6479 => 13.9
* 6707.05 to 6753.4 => 12.8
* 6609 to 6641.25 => 14.4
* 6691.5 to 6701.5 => 13.1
